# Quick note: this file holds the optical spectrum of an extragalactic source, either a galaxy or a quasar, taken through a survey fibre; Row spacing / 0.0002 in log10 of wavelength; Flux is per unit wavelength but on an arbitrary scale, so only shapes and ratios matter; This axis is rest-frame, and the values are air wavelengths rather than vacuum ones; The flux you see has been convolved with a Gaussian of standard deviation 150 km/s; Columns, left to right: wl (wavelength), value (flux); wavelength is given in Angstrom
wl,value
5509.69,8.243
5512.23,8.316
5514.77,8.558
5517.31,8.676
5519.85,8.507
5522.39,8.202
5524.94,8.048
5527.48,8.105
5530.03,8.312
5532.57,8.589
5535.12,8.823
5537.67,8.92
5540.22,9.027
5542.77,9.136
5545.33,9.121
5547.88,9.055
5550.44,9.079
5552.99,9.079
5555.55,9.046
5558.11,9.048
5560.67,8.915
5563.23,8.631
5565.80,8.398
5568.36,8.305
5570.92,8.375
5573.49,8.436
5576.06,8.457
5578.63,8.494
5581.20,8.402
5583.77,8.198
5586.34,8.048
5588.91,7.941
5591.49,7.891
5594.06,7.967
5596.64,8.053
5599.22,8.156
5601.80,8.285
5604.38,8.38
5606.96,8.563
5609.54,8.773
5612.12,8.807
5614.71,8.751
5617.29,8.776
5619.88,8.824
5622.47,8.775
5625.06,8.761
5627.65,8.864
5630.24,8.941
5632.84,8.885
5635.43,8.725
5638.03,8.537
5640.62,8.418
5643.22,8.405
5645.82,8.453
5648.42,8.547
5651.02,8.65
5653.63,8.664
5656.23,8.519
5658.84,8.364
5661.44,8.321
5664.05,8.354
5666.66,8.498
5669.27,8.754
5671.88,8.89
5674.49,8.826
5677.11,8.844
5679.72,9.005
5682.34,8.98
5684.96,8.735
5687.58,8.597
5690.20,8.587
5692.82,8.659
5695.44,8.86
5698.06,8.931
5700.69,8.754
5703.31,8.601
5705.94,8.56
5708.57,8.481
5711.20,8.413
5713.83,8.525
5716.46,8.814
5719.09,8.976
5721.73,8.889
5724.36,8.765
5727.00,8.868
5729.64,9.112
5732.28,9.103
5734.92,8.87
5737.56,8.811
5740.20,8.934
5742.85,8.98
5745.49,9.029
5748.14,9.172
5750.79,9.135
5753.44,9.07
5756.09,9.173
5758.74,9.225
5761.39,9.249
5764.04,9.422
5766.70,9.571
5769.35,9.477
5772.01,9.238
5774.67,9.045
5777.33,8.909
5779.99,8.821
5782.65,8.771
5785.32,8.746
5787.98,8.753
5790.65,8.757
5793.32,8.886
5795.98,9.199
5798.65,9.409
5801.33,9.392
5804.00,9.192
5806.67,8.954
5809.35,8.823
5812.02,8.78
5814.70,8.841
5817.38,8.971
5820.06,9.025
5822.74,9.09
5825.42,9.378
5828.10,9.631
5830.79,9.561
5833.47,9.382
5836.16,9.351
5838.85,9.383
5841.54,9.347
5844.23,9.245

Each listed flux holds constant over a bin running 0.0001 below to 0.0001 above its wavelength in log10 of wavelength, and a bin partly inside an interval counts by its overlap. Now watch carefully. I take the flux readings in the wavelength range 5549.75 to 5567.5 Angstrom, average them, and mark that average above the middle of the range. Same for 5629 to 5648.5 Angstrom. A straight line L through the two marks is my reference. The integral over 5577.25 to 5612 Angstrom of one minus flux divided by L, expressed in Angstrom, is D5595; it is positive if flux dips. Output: 1.9 Angstrom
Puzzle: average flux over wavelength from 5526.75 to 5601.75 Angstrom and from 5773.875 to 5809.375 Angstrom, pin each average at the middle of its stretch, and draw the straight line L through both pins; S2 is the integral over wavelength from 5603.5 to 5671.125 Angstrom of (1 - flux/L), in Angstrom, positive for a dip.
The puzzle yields 0.4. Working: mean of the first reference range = 8.55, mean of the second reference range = 8.98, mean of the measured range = 8.63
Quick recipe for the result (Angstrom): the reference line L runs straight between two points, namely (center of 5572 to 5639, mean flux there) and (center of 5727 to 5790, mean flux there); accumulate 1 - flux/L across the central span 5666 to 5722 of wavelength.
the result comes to 0.53 Angstrom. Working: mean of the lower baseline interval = 8.49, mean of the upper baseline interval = 9.06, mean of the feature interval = 8.73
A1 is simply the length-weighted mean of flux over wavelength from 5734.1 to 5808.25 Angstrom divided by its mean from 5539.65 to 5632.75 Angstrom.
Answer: 1.1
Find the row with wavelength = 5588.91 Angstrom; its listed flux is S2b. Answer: 7.941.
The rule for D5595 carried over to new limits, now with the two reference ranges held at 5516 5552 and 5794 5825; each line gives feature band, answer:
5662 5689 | 0.5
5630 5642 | 0.2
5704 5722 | 0.6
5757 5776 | -0.6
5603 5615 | 0.2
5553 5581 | 0.4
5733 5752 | 0.0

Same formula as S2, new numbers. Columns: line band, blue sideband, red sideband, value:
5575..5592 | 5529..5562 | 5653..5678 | 1.2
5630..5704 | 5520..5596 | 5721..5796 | 1.3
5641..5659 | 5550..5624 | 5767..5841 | 0.3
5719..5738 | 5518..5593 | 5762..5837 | 0.1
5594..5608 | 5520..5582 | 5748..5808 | 0.8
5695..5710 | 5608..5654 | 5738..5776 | 0.5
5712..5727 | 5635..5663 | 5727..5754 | 0.2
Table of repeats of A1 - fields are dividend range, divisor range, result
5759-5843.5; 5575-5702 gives 1.07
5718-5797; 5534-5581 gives 1.03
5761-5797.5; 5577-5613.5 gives 1.09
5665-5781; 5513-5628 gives 1.04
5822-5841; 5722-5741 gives 1.05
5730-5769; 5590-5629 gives 1.07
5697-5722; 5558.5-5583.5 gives 1.02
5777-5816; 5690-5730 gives 1.02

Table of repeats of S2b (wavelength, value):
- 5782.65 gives 8.771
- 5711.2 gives 8.413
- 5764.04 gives 9.422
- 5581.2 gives 8.402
